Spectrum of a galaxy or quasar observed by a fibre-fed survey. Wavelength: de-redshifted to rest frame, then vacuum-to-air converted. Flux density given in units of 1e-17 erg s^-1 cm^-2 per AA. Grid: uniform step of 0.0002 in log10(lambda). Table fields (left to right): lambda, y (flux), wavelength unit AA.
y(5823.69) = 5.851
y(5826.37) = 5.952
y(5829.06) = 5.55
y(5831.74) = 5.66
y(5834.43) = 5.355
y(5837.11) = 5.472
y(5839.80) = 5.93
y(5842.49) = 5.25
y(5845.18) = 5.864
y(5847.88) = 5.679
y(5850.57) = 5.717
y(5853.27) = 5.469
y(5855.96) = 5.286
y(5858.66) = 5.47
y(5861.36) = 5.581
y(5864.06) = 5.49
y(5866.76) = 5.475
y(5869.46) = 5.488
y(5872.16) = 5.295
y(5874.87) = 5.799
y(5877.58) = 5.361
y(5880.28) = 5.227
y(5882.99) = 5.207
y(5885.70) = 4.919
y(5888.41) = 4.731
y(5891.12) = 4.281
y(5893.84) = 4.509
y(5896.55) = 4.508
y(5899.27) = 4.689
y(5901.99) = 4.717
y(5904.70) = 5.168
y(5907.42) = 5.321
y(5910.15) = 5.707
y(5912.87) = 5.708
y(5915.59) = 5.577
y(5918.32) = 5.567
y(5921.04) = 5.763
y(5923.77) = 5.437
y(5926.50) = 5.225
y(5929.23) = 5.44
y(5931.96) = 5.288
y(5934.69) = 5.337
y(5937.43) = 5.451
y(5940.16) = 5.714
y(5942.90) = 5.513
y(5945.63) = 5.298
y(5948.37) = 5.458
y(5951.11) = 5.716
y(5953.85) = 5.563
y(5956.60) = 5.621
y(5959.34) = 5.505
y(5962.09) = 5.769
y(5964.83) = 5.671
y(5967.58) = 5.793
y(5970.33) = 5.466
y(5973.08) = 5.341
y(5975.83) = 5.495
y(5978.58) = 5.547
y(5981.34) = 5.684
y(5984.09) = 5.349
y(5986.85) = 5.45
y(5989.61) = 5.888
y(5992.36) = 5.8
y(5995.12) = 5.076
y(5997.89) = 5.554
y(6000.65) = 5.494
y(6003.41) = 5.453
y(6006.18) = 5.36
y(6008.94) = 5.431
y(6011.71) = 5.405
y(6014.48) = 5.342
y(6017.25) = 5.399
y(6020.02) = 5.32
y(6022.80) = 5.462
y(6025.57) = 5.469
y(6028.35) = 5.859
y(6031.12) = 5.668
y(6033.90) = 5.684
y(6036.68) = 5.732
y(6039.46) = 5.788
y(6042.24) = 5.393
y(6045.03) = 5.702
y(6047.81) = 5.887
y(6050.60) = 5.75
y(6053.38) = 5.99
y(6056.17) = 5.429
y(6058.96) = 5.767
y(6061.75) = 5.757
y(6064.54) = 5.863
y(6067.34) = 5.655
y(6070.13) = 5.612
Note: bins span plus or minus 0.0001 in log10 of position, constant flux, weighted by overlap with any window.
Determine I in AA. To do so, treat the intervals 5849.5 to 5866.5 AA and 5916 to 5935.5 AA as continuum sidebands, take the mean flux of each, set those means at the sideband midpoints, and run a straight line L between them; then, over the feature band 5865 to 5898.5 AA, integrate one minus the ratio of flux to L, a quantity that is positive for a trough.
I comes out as 2.5 AA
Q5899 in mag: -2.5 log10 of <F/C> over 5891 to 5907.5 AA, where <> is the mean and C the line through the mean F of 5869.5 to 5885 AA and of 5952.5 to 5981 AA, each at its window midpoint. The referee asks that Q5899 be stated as 0.148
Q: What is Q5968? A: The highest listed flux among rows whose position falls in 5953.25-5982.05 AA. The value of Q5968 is 5.793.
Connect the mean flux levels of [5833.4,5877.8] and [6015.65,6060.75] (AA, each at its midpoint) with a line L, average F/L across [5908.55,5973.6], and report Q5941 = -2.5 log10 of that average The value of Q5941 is 0.009 mag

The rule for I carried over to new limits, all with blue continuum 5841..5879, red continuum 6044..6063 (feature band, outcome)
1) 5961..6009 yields 1.2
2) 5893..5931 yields 2.3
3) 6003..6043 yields 1.4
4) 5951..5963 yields 0.0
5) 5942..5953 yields 0.2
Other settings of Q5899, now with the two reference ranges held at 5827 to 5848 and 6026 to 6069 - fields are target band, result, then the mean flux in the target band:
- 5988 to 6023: 0.046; 5.46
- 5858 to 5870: 0.022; 5.5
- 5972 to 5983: 0.032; 5.52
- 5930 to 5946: 0.042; 5.44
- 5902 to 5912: 0.063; 5.32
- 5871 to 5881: 0.037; 5.43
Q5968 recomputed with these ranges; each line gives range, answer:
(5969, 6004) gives 5.888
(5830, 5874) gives 5.93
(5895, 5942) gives 5.763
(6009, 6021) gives 5.405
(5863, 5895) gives 5.799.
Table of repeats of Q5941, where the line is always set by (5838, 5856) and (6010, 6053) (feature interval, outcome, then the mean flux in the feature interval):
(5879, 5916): 0.12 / 5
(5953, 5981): 0.01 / 5.58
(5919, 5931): 0.03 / 5.47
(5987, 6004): 0.01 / 5.54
